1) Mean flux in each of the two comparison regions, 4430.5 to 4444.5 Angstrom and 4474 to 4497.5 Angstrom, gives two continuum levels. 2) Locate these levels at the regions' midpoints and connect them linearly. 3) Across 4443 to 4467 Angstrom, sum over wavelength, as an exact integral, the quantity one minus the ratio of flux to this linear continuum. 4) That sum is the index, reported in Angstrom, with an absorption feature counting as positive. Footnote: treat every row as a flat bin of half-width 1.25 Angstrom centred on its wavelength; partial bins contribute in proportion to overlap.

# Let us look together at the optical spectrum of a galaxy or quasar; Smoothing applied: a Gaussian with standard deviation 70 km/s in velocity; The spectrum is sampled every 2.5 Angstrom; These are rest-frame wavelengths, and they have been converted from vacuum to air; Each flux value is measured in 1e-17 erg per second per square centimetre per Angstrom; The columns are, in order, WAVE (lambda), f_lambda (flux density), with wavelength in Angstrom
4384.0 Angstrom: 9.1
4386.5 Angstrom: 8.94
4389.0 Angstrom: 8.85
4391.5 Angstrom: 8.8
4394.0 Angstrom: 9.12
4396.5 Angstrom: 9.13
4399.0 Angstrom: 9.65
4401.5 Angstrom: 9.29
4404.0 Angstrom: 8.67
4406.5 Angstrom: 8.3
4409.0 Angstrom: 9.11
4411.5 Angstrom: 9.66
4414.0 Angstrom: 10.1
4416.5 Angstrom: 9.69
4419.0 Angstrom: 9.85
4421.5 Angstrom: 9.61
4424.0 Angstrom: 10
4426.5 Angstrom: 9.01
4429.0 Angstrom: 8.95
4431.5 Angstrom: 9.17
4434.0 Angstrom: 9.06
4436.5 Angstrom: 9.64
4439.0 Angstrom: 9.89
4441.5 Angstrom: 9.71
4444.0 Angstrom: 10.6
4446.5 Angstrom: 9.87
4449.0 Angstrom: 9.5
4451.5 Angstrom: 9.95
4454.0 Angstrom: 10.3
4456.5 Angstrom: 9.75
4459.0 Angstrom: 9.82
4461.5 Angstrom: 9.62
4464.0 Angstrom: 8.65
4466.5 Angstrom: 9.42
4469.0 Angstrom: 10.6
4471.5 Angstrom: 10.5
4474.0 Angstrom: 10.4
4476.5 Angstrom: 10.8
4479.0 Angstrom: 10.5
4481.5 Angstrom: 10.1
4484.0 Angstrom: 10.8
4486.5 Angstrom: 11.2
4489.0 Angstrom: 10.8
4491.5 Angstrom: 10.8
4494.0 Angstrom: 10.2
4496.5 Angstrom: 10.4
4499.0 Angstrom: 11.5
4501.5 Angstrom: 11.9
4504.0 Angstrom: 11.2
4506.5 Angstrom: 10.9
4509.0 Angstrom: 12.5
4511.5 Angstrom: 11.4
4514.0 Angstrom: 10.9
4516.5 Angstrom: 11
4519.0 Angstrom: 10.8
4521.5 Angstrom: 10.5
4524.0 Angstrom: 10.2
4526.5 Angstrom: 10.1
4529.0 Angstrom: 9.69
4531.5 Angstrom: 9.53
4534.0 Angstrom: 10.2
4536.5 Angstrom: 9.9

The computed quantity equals 0.6 Angstrom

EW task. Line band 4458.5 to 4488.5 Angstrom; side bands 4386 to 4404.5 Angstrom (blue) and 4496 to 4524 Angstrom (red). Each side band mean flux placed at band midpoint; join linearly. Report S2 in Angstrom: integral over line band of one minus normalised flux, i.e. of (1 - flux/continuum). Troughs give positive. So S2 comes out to 0.8 Angstrom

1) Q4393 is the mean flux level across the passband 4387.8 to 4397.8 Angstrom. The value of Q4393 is 8.98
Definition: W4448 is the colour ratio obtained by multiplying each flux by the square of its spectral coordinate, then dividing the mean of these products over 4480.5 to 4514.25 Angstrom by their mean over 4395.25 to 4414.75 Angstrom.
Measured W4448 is 1.25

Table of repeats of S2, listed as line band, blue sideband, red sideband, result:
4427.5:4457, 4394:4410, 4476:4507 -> 0.48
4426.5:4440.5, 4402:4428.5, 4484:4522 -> 0.60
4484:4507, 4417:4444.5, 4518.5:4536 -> -2.44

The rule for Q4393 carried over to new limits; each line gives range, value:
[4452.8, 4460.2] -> 9.96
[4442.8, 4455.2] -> 10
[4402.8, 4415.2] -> 9.17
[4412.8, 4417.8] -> 9.89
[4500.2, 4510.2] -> 11.6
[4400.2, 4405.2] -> 8.99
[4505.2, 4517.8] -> 11.3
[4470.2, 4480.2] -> 10.6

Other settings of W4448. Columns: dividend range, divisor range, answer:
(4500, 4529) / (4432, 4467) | 1.17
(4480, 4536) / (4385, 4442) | 1.20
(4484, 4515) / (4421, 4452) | 1.19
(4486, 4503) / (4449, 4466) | 1.15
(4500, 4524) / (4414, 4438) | 1.23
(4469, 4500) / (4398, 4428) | 1.17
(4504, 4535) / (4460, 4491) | 1.06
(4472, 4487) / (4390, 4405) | 1.21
